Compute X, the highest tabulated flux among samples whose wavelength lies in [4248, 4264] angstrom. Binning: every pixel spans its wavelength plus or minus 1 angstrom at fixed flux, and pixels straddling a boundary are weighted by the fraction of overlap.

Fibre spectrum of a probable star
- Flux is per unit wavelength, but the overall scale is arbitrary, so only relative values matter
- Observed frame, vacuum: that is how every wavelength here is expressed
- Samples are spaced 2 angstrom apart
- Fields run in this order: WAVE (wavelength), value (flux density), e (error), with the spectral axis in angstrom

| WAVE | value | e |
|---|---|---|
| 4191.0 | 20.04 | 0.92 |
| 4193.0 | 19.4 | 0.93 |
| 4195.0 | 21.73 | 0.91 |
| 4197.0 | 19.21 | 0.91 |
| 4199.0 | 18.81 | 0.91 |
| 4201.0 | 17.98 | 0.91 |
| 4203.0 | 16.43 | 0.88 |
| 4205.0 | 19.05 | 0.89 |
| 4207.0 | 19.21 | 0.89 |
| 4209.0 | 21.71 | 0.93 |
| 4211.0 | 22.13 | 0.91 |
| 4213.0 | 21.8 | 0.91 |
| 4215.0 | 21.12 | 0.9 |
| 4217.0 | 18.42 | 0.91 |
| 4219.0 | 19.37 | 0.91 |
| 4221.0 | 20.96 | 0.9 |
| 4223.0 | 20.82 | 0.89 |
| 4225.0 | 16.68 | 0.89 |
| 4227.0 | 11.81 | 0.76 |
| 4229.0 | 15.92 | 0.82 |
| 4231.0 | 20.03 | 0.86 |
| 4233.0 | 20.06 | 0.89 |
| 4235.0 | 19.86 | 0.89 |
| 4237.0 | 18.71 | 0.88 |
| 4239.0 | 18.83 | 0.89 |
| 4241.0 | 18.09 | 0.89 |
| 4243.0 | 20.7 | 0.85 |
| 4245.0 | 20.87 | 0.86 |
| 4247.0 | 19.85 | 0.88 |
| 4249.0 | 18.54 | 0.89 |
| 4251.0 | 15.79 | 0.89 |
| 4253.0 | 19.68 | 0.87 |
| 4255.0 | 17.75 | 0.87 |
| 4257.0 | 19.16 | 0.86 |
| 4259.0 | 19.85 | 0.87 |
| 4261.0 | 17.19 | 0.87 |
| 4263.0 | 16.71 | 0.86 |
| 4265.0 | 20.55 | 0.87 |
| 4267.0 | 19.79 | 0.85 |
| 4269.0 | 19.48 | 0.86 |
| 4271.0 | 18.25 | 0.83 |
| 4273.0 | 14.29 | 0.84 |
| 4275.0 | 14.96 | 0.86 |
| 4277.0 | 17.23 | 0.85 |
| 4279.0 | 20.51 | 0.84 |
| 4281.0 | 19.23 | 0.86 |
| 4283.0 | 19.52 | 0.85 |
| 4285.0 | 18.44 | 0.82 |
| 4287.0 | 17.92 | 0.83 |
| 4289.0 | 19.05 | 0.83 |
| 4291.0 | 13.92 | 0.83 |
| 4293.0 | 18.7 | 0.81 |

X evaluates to 19.85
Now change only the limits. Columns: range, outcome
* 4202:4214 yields 22.13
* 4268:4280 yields 20.51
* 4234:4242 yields 19.86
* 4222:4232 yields 20.82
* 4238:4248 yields 20.87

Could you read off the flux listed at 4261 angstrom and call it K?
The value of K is 17.19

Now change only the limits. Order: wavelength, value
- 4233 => 20.06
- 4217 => 18.42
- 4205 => 19.05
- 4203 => 16.43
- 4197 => 19.21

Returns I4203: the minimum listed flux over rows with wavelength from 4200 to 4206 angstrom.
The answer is 16.43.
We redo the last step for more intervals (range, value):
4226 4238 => 11.81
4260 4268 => 16.71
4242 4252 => 15.79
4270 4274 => 14.29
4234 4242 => 18.09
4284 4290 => 17.92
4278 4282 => 19.23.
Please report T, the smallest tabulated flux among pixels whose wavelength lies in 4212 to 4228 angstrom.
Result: 11.81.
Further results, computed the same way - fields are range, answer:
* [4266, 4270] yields 19.48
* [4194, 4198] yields 19.21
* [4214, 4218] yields 18.42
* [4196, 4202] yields 17.98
